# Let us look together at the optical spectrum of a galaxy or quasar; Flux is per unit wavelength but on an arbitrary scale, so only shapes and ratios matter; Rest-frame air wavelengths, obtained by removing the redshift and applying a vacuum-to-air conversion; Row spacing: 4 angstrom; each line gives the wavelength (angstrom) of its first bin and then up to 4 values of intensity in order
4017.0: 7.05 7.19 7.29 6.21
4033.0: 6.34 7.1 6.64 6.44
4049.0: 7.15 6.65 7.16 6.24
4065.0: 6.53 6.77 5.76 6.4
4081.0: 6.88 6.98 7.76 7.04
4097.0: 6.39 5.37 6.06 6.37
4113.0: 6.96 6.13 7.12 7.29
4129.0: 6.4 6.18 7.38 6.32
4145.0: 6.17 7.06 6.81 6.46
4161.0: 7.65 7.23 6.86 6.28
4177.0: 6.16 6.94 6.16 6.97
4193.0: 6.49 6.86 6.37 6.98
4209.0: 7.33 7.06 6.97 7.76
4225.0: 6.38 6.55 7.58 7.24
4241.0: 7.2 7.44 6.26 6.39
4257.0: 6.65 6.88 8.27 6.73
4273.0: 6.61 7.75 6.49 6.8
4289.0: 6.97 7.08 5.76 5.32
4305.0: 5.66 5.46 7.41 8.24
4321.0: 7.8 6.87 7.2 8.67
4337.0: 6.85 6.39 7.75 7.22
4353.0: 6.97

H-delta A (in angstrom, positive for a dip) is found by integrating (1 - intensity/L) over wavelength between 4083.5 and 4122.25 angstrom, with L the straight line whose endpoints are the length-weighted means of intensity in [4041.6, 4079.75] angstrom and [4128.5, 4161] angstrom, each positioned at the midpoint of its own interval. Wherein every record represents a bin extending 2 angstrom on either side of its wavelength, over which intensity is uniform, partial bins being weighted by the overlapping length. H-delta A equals 0.1 angstrom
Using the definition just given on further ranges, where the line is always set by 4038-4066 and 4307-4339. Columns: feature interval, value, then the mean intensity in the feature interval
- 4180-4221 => 1.07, 6.86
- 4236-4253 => 0.45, 6.95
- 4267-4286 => 0.87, 6.88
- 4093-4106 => 1.36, 6.1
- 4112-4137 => 0.53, 6.72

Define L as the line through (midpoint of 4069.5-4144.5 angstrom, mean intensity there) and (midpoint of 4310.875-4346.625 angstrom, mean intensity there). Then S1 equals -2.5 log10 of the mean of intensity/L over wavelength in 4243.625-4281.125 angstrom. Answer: 0.04 mag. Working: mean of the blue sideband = 6.59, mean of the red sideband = 7.45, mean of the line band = 6.96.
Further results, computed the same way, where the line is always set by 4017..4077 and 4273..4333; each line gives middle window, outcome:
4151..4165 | -0.04 mag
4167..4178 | 0.05 mag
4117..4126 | -0.04 mag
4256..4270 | -0.06 mag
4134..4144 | 0.00 mag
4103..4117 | 0.05 mag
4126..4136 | 0.04 mag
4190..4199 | 0.01 mag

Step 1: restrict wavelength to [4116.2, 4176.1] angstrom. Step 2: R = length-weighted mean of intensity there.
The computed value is 6.76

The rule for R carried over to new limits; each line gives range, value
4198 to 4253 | 6.98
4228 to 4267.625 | 7.05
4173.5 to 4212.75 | 6.7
